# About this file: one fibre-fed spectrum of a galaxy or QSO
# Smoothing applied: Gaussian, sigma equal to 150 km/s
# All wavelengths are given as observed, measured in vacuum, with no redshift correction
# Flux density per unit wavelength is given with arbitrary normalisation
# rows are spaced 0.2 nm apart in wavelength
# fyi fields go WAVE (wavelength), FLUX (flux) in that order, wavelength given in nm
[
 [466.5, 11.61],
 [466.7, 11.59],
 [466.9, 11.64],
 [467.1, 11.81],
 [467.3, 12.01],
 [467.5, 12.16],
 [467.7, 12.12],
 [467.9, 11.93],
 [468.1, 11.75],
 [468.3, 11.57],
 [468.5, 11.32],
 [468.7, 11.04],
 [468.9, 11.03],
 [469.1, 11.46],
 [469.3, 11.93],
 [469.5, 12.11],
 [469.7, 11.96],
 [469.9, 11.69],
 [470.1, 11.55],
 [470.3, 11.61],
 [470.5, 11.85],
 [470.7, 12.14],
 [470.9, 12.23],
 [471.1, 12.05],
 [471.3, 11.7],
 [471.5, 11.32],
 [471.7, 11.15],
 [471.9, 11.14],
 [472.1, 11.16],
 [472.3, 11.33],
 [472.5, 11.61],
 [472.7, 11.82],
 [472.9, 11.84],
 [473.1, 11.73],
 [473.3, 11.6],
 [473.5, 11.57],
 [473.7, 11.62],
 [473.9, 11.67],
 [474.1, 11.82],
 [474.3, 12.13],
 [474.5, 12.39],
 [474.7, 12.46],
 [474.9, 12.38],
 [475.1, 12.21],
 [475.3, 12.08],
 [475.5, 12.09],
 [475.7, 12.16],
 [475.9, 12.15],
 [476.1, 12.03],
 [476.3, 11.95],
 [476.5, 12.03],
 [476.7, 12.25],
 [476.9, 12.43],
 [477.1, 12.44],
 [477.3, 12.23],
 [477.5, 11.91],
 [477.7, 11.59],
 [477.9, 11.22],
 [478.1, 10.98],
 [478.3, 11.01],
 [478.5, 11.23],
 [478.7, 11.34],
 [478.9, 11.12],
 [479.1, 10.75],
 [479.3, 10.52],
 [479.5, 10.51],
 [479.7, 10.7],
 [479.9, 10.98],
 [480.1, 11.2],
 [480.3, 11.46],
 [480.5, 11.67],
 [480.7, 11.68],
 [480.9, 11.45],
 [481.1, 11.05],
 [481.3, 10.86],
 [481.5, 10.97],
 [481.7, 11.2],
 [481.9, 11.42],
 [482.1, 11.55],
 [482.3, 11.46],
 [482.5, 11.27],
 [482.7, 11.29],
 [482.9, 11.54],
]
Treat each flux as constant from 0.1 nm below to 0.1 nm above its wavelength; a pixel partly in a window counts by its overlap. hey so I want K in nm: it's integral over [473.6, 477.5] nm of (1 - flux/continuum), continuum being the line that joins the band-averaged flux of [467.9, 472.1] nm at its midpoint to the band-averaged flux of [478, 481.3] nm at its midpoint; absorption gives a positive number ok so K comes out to -0.28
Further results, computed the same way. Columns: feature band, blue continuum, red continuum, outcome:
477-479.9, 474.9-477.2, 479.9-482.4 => 0.13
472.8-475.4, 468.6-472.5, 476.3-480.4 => -0.10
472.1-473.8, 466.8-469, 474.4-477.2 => 0.06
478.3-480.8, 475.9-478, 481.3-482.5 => 0.11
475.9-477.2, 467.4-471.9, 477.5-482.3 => -0.10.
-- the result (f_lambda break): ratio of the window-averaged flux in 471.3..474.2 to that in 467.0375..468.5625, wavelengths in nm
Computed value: 1.0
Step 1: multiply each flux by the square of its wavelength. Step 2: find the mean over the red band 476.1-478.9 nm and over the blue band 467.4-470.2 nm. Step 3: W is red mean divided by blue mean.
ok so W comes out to 1.04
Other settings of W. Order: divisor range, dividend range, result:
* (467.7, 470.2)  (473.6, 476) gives 1.07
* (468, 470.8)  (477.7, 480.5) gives 0.99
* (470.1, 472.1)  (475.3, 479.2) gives 1.03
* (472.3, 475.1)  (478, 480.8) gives 0.95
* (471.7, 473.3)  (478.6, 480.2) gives 0.97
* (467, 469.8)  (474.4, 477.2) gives 1.07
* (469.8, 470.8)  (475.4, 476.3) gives 1.05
